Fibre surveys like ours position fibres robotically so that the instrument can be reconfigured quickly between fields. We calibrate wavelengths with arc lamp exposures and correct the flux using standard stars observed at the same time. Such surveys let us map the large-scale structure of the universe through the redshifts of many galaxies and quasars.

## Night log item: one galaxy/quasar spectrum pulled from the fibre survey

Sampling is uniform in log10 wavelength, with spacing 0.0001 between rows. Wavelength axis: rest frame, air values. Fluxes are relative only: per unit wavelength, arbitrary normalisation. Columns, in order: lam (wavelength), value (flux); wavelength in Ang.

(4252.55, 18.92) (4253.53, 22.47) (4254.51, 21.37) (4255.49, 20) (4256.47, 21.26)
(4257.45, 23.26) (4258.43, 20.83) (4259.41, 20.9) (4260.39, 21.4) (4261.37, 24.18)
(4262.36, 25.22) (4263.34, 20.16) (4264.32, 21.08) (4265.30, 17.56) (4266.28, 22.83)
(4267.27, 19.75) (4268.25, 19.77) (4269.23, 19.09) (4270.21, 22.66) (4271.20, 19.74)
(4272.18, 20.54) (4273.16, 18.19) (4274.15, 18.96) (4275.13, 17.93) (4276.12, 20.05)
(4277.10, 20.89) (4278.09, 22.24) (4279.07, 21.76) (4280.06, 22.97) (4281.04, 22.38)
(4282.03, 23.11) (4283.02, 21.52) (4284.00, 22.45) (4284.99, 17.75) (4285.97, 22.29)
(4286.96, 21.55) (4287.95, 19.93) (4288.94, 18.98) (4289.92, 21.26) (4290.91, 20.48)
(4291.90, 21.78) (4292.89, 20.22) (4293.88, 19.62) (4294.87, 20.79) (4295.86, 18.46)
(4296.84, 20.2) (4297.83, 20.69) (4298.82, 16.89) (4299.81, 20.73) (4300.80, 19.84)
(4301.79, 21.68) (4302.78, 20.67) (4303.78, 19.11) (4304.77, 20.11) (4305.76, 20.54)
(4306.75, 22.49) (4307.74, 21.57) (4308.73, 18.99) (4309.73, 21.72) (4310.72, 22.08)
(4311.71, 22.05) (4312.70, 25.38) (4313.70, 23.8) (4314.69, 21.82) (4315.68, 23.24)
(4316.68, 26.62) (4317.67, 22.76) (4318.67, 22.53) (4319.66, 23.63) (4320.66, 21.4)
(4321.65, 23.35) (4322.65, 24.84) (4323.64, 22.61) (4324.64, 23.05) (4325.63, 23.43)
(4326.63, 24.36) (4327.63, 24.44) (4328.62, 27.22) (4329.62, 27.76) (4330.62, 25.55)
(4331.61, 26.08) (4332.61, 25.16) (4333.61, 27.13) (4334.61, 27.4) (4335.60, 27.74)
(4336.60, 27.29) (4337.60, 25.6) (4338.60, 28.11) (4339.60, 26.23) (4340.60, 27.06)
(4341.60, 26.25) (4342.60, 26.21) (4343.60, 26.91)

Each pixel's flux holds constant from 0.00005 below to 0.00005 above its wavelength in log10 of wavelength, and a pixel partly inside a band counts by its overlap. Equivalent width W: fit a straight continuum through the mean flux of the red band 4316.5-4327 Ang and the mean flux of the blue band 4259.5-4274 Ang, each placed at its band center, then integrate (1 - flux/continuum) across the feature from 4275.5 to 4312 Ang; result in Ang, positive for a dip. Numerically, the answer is 2.1 Ang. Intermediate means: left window 20.8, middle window 20.8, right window 23.4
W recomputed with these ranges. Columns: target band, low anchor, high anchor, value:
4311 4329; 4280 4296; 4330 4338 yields 0.84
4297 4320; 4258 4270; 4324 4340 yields 2.53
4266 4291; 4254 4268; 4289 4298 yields 0.11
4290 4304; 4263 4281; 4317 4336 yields 1.41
